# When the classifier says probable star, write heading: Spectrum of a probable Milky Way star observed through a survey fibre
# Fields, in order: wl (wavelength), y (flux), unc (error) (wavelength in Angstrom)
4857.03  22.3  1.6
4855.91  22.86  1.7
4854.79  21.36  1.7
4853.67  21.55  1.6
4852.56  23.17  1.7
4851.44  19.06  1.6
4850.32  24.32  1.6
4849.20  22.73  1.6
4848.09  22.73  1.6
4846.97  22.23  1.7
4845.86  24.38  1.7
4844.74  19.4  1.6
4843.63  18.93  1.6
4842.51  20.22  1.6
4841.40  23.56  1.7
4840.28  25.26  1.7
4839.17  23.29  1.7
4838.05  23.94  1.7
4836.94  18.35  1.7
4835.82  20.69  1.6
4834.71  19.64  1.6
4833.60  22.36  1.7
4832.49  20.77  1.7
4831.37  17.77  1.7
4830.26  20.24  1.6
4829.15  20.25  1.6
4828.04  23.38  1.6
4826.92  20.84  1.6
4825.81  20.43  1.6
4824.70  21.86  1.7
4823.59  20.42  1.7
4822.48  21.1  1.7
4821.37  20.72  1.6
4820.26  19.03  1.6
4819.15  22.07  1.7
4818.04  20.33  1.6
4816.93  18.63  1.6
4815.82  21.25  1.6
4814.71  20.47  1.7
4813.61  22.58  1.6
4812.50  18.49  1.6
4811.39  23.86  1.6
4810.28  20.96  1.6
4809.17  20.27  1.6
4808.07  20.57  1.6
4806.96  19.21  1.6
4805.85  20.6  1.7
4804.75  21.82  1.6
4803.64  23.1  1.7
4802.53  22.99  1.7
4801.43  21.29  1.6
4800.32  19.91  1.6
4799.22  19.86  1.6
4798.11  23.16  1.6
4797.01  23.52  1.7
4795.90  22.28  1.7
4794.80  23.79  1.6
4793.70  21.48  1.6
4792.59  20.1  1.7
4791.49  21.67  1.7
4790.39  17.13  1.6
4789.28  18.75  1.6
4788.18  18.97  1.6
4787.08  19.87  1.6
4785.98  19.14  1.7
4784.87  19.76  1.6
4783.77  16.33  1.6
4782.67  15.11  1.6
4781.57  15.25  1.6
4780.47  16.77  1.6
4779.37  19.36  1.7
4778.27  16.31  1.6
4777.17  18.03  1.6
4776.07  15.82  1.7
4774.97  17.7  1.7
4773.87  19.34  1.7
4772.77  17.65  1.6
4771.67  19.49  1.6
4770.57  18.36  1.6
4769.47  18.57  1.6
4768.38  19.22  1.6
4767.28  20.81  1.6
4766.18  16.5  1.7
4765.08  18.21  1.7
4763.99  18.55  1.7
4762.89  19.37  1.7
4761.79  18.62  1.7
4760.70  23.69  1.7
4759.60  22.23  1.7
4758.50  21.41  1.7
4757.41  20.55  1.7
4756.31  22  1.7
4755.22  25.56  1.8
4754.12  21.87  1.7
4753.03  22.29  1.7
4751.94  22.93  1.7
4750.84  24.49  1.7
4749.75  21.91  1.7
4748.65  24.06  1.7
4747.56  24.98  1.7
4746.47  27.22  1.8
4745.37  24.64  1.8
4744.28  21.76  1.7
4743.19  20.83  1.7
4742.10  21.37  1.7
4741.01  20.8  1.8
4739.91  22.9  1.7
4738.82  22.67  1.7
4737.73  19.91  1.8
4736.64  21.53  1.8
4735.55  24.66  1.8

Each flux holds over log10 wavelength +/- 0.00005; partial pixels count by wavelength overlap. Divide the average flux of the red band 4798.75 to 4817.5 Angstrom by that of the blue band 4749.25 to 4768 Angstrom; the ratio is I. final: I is 0.99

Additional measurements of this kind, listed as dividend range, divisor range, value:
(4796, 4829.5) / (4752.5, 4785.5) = 1.10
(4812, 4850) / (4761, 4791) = 1.16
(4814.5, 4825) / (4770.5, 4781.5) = 1.16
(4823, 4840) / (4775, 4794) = 1.16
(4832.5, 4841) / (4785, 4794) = 1.12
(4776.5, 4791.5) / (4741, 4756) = 0.77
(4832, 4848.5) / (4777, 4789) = 1.22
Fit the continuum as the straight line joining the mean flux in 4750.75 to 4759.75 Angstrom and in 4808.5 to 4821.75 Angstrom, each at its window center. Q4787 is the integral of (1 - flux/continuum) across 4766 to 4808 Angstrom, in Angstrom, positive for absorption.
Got 4.0 Angstrom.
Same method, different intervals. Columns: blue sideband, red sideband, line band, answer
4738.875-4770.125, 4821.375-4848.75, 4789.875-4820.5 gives 0.51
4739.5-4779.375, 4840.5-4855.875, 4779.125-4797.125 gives 1.61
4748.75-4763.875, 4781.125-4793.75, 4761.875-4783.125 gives 2.39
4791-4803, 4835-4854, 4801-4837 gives 1.74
